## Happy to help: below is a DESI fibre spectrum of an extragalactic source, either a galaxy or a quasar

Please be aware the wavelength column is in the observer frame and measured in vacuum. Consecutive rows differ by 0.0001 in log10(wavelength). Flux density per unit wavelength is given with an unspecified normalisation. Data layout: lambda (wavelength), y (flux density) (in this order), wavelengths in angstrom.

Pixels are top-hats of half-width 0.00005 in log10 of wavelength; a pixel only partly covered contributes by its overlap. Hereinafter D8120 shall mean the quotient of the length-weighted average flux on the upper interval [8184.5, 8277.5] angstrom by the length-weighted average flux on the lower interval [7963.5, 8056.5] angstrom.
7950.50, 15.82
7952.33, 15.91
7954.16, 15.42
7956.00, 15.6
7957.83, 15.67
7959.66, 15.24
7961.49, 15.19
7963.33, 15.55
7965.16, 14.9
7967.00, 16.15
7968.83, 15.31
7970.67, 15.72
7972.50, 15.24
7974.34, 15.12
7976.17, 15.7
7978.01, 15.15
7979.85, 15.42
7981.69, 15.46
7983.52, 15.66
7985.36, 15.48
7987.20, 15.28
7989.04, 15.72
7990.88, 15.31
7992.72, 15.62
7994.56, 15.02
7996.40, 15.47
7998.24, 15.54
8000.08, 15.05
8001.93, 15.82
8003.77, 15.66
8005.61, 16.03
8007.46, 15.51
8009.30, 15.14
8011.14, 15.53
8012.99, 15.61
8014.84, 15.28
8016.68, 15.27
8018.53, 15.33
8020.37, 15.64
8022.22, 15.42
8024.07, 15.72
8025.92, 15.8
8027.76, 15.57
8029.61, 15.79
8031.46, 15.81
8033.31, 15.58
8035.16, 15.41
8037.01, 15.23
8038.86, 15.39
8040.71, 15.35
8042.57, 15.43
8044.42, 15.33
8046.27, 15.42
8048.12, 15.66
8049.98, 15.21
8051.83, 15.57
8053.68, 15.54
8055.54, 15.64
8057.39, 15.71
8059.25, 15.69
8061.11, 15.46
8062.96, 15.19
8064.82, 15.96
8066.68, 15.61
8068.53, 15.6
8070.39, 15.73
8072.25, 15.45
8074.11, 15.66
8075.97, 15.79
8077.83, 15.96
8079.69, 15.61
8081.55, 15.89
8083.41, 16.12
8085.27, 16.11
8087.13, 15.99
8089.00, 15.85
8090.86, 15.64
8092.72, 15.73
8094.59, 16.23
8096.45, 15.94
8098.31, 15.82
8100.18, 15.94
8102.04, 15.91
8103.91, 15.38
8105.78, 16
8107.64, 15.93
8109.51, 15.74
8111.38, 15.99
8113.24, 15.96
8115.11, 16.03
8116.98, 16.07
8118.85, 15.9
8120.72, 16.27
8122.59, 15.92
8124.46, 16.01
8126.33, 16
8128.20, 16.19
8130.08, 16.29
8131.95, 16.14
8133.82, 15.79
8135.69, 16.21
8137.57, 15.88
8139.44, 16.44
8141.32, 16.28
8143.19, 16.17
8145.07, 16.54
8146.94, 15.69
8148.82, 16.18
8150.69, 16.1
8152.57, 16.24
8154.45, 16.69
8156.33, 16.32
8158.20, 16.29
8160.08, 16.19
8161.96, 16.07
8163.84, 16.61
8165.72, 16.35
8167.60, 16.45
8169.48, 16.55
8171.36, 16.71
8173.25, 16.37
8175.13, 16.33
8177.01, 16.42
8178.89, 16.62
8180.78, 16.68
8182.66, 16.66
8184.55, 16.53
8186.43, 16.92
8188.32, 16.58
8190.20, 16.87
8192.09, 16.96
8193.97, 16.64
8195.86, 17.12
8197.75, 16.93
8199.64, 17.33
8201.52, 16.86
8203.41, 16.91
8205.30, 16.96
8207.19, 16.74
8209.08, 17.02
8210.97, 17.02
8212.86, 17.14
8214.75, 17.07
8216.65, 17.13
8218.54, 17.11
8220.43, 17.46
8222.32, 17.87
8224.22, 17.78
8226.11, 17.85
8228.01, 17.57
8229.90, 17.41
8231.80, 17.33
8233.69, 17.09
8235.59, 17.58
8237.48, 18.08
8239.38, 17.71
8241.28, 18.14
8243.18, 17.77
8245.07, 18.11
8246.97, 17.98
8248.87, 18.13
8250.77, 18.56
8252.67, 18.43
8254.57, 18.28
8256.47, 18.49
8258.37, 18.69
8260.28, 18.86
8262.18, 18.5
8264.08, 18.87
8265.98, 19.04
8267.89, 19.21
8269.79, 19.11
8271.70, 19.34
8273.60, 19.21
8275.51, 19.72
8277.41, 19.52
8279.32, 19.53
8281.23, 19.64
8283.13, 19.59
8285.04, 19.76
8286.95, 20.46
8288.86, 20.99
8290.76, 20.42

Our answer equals 1.15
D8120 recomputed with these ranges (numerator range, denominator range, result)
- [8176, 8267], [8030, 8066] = 1.13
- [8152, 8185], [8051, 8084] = 1.05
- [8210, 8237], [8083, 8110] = 1.10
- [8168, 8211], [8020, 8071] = 1.08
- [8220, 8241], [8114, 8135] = 1.10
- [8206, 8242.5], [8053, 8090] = 1.11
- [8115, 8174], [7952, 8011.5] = 1.05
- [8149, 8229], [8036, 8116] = 1.07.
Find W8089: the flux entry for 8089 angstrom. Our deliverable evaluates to 15.85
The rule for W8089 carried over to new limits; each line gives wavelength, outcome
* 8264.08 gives 18.87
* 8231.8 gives 17.33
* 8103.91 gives 15.38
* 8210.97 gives 17.02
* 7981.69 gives 15.46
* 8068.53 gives 15.6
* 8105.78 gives 16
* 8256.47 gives 18.49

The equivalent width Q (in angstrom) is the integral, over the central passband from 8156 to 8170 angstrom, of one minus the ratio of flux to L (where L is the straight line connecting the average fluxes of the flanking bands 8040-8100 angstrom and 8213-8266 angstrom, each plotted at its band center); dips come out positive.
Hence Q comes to 0.5 angstrom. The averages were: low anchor 15.7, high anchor 17.9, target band 16.4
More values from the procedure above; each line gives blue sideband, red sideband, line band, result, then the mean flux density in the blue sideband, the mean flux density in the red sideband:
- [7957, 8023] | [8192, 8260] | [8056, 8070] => 0.4 angstrom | 15.5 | 17.6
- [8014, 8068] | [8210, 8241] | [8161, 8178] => 0.4 angstrom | 15.5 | 17.5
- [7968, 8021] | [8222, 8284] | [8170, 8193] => 1.3 angstrom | 15.5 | 18.5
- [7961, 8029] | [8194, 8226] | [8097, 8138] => 1.1 angstrom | 15.5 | 17.2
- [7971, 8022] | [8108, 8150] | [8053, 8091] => 0.2 angstrom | 15.5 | 16.1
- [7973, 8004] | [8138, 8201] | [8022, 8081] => 0.9 angstrom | 15.4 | 16.5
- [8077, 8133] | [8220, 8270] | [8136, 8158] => 0.5 angstrom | 16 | 18.1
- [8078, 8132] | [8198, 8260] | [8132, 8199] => 1.3 angstrom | 15.9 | 17.6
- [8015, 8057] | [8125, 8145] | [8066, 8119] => 0.1 angstrom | 15.5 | 16.1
